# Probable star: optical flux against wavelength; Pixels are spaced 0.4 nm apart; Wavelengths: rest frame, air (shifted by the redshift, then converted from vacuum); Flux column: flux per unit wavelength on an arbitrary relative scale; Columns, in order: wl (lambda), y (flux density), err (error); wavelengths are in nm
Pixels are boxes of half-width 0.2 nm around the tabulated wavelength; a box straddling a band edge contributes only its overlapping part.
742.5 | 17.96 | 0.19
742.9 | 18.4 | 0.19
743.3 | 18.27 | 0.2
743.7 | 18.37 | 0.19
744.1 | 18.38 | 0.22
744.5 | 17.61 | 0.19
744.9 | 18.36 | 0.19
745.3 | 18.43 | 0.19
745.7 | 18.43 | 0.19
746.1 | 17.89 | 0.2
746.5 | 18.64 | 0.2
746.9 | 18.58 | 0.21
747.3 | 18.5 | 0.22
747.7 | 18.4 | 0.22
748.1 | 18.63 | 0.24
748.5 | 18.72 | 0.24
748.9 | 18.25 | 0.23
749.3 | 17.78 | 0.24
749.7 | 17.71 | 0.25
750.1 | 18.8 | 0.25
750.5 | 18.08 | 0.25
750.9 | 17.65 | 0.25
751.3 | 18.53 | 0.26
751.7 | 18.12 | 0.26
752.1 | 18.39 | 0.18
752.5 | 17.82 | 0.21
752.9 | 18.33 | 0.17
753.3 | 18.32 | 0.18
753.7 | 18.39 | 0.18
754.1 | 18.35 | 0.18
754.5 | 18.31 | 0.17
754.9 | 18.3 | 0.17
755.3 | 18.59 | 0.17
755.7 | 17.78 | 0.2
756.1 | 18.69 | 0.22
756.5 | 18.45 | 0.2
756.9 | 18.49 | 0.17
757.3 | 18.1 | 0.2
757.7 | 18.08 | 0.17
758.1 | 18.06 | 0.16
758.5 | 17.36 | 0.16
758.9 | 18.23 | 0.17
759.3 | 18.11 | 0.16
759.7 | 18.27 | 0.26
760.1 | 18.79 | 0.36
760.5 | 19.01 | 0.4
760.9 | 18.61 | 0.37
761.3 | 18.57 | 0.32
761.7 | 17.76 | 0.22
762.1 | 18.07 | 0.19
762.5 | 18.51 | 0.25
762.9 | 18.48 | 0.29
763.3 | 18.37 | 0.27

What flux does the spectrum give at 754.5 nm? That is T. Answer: 18.31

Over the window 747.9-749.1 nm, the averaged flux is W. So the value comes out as 18.5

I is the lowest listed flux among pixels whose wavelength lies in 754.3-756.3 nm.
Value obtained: 17.78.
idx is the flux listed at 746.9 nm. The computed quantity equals 18.58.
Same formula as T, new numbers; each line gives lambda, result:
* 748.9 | 18.25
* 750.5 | 18.08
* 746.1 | 17.89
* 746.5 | 18.64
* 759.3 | 18.11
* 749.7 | 17.71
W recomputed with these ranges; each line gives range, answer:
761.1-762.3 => 18.1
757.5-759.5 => 18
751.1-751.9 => 18.3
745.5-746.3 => 18.2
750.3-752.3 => 18.2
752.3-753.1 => 18.1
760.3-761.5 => 18.7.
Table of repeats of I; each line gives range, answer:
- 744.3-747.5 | 17.61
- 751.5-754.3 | 17.82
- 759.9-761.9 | 17.76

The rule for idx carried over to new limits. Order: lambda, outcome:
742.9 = 18.4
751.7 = 18.12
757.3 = 18.1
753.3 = 18.32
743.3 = 18.27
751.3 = 18.53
